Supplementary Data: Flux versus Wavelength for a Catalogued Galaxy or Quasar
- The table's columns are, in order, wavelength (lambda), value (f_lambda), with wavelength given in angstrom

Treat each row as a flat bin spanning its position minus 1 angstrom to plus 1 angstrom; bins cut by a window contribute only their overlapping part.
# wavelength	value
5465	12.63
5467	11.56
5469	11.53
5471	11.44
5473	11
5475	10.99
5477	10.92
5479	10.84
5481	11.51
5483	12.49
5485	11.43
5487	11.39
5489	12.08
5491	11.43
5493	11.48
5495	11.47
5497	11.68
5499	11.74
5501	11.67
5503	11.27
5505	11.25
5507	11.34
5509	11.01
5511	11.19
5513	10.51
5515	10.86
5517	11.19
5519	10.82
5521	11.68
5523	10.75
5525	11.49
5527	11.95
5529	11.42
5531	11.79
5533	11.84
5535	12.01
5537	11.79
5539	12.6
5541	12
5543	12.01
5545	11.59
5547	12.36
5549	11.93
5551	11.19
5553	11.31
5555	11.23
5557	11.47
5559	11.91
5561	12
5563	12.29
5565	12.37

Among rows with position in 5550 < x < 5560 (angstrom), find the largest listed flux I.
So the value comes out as 11.91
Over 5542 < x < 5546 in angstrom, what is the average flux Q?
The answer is 11.8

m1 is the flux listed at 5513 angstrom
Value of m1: 10.51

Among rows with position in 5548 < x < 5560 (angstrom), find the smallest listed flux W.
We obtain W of 11.19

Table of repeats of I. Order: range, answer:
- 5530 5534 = 11.84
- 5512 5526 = 11.68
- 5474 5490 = 12.49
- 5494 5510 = 11.74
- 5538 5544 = 12.6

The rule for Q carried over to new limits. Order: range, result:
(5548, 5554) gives 11.5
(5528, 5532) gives 11.6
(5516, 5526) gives 11.2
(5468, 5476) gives 11.2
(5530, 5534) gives 11.8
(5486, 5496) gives 11.6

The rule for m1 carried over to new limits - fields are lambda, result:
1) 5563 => 12.29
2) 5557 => 11.47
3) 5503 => 11.27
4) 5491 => 11.43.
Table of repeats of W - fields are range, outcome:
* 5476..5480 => 10.84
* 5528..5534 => 11.42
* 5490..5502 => 11.43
